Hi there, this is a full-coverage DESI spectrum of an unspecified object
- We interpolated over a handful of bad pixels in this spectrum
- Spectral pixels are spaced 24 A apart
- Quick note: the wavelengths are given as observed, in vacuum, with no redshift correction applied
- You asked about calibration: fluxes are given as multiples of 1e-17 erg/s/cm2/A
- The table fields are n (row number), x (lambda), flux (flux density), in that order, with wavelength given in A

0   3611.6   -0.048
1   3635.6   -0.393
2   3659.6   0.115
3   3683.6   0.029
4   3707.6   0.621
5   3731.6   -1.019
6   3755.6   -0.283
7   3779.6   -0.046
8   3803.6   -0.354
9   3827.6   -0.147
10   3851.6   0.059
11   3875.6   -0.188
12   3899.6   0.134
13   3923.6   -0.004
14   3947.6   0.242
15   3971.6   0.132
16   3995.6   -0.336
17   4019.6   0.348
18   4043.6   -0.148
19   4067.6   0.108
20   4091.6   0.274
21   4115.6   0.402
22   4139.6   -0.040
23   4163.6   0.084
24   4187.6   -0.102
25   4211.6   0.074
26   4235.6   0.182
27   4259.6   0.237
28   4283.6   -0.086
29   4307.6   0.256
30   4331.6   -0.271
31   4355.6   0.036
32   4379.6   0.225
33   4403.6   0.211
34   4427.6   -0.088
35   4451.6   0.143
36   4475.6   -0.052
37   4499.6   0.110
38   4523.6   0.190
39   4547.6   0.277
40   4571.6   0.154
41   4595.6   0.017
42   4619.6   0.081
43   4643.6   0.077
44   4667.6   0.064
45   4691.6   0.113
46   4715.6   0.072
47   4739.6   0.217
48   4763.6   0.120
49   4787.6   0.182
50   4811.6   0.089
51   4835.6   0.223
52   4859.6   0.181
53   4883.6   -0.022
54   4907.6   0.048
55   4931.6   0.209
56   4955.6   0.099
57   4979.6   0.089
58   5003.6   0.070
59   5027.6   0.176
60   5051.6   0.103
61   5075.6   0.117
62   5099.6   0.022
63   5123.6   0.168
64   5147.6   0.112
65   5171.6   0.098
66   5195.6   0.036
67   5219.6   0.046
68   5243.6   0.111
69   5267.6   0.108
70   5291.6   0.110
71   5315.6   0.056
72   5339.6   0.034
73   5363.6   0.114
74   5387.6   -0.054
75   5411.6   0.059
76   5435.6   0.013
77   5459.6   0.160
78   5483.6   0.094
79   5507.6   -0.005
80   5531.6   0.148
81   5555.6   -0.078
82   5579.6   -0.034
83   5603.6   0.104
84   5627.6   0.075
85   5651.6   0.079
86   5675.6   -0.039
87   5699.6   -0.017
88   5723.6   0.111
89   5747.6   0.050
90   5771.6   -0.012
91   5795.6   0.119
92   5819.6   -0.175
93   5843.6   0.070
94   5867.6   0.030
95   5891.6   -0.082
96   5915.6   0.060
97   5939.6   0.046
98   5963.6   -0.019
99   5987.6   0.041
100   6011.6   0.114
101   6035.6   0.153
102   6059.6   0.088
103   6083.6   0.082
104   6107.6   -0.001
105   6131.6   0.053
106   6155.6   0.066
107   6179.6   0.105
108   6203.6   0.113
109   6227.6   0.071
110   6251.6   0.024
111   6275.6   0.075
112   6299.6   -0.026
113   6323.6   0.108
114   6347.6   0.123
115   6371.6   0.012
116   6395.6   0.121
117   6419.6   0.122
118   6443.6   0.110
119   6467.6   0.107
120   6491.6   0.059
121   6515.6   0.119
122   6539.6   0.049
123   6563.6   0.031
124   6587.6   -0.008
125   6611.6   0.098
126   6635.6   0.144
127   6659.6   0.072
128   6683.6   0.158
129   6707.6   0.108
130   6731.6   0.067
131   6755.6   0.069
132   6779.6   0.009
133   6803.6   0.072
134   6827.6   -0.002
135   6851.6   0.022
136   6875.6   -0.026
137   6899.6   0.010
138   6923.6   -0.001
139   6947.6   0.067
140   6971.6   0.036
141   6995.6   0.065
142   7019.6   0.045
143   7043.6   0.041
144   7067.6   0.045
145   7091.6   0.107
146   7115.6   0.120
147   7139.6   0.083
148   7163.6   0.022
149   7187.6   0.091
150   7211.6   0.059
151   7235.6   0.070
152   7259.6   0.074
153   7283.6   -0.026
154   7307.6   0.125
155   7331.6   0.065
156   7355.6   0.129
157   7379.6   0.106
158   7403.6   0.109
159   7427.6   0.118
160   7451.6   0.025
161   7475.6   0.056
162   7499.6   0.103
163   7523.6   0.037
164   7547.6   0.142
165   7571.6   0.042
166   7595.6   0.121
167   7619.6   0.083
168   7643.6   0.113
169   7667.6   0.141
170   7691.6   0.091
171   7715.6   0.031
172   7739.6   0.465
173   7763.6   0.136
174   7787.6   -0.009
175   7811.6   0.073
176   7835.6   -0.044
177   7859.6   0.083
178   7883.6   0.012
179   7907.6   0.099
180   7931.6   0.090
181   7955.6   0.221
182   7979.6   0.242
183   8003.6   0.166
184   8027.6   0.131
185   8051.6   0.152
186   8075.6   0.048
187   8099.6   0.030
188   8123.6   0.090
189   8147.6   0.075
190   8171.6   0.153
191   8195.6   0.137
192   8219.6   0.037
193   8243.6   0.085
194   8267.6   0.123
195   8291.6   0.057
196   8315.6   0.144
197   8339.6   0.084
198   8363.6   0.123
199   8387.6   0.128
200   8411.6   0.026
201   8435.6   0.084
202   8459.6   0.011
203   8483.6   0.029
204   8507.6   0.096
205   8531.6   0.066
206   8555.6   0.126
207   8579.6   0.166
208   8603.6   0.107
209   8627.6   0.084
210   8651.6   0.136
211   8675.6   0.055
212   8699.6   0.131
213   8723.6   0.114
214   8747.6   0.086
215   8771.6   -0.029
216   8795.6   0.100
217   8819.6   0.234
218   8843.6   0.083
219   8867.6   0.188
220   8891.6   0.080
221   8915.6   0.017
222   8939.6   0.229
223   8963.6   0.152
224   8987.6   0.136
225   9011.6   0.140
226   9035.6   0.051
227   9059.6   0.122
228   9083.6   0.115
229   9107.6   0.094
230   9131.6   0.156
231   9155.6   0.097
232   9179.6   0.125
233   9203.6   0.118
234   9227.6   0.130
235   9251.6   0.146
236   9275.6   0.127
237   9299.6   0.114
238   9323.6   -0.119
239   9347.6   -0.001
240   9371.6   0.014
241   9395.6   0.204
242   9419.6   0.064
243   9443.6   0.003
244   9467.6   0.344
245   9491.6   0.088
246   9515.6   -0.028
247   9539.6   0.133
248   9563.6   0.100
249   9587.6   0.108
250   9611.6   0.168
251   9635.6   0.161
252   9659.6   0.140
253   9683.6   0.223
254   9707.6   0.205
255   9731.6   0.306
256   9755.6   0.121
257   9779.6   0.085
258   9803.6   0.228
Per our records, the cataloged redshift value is 1.077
